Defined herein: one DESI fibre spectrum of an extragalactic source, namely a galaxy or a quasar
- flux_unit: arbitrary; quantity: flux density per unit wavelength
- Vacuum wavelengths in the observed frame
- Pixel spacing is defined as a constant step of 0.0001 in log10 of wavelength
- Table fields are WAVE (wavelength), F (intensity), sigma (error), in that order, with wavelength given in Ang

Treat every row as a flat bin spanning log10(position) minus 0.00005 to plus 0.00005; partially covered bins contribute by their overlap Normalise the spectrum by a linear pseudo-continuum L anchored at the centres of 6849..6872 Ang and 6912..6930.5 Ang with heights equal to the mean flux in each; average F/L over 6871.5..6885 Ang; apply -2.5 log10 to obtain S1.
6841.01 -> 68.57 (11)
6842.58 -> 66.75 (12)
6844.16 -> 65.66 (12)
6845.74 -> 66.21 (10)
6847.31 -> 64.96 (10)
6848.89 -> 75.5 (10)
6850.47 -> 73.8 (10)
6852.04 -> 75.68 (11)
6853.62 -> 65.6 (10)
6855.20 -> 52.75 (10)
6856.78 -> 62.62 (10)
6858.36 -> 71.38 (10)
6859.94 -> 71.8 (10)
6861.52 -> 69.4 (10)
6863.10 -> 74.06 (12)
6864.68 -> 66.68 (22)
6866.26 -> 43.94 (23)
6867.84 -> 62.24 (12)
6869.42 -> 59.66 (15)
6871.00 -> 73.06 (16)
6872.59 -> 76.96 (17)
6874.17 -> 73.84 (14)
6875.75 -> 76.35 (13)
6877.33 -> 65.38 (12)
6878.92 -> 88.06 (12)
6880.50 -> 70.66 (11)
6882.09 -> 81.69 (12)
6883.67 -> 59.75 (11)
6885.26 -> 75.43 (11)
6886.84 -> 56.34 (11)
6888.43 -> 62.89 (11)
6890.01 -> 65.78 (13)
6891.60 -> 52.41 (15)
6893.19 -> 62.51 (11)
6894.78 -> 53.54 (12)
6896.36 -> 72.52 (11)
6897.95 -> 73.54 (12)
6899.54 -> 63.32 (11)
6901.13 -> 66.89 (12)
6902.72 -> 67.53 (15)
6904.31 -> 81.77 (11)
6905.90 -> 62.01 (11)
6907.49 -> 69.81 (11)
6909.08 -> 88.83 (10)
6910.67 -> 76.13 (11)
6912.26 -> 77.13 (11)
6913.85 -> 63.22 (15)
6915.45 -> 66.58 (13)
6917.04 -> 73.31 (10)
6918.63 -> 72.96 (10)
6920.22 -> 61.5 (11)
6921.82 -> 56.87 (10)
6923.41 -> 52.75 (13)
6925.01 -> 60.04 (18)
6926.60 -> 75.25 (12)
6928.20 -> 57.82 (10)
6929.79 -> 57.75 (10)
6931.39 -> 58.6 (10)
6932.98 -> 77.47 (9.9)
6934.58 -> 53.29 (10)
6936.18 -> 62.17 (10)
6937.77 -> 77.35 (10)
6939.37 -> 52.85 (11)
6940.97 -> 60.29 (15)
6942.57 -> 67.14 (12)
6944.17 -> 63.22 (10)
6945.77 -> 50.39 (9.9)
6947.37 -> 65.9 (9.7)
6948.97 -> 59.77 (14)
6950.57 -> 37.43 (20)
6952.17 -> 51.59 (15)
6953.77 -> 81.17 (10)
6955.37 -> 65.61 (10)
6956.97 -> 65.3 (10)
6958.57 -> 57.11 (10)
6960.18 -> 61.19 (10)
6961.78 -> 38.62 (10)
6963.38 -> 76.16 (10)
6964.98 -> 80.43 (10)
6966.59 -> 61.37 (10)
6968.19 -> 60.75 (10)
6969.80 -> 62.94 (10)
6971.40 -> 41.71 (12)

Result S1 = -0.13 mag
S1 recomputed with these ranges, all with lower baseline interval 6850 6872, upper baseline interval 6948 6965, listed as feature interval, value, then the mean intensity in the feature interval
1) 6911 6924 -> -0.057 mag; 66.1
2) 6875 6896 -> -0.042 mag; 67.1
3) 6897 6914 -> -0.141 mag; 72.2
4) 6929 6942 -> -0.015 mag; 62.5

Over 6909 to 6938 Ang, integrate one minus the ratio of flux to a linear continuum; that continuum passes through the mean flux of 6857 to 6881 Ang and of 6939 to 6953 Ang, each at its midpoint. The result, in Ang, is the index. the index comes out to -2.7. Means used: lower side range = 69.4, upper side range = 56.7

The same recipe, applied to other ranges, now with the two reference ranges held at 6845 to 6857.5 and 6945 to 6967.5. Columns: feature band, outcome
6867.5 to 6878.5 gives -0.78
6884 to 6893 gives 0.35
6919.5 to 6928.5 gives 0.28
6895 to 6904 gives -0.59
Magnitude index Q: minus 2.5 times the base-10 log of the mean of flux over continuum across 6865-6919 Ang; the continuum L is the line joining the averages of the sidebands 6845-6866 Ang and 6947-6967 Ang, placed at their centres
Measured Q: -0.05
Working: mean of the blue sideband 67.9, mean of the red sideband 61.6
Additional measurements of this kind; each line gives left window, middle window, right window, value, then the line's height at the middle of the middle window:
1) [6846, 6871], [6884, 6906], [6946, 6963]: -0.036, 63.3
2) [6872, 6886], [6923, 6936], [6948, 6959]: 0.045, 64.5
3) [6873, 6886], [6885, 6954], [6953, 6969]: 0.082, 69.4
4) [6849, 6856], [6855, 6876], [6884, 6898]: -0.012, 66.2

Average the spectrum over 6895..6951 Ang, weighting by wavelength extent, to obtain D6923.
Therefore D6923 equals 65.3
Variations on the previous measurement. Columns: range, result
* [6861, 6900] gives 67.2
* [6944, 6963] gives 58.4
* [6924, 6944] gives 63.2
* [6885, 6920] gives 68.2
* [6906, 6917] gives 72.9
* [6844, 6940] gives 67.2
